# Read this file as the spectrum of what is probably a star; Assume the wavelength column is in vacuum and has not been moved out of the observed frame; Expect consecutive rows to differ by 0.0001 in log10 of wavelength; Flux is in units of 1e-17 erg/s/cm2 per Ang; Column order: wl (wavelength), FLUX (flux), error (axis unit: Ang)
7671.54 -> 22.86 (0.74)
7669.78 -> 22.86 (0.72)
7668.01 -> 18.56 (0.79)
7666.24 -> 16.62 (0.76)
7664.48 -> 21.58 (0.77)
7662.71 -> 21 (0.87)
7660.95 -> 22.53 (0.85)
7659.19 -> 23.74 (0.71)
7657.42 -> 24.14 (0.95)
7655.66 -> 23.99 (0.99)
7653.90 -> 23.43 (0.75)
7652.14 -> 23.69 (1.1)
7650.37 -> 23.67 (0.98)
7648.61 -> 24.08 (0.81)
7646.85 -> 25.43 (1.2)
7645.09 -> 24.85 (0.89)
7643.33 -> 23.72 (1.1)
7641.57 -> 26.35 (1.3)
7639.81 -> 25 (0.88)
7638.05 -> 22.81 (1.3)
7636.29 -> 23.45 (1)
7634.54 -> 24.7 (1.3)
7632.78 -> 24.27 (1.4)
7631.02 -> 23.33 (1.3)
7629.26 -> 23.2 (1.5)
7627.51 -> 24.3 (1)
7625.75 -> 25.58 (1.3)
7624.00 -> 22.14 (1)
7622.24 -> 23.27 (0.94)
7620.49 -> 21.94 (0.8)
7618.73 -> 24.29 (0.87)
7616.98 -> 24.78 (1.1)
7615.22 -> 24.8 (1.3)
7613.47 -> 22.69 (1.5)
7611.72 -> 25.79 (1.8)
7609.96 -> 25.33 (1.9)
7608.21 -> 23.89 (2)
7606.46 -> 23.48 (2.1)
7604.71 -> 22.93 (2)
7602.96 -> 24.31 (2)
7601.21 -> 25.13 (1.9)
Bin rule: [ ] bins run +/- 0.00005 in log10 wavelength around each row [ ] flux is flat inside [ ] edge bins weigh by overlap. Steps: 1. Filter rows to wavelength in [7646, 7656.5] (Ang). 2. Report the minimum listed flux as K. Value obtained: 23.43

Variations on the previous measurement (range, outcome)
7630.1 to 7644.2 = 22.81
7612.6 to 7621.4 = 21.94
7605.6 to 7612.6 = 23.48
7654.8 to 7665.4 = 21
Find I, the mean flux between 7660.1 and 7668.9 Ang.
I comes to 20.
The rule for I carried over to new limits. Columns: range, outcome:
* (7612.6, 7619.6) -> 24.1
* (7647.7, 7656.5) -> 23.8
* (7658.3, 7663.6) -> 22.4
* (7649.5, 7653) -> 23.6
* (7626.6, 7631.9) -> 23.6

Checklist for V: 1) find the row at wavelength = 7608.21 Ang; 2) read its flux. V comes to 23.89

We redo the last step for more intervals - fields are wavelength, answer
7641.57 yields 26.35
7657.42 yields 24.14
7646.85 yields 25.43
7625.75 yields 25.58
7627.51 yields 24.3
